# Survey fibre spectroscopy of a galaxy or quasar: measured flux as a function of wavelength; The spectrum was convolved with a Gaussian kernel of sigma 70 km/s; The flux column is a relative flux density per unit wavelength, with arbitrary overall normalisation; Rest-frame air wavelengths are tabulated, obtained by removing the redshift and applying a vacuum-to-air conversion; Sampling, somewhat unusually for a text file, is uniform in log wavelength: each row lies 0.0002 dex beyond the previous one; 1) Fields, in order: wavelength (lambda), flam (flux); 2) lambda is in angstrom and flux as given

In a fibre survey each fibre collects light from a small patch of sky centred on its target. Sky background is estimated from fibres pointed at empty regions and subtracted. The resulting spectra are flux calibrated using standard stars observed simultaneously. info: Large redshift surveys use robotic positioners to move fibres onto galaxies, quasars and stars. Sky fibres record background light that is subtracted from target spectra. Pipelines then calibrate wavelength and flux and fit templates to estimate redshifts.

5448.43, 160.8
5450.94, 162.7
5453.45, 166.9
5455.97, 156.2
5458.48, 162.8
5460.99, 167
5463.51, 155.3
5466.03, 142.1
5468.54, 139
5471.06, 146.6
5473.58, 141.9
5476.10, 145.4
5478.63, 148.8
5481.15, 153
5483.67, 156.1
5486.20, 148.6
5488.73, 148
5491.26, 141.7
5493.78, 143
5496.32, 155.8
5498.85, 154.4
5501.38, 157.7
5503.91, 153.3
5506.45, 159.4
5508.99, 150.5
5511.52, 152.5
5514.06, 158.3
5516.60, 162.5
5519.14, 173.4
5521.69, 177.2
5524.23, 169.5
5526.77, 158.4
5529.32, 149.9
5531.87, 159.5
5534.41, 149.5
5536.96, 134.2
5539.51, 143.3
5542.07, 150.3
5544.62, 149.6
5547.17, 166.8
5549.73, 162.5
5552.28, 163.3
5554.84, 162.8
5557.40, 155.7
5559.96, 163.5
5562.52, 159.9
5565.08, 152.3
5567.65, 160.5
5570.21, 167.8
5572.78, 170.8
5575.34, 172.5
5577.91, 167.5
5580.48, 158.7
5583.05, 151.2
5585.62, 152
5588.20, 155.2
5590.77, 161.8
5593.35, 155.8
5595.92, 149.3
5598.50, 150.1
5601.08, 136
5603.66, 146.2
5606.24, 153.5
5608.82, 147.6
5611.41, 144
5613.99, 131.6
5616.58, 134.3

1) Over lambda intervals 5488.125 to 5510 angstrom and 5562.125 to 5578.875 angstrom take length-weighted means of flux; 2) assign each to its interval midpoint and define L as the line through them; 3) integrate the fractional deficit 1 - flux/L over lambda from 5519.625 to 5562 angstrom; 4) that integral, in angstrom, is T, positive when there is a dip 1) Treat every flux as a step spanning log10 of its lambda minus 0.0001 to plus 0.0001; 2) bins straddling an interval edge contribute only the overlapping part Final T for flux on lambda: 0.43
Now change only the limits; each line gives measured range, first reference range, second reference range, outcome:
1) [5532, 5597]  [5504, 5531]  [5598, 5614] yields -2.3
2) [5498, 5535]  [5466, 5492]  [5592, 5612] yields -3.1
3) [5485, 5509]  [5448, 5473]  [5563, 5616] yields 0.6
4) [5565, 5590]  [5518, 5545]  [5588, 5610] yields -1.5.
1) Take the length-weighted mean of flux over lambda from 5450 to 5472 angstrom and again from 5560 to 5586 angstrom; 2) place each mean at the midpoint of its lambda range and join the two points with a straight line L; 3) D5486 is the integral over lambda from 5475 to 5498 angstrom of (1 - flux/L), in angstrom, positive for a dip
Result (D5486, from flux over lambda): 1.1 angstrom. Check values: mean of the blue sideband 155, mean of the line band 149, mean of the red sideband 162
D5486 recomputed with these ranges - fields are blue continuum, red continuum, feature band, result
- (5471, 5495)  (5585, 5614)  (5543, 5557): -1.1 angstrom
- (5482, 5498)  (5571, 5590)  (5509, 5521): -0.7 angstrom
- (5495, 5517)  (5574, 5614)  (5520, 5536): -0.6 angstrom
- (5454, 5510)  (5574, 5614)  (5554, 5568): -0.6 angstrom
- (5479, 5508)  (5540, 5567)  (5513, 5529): -1.1 angstrom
